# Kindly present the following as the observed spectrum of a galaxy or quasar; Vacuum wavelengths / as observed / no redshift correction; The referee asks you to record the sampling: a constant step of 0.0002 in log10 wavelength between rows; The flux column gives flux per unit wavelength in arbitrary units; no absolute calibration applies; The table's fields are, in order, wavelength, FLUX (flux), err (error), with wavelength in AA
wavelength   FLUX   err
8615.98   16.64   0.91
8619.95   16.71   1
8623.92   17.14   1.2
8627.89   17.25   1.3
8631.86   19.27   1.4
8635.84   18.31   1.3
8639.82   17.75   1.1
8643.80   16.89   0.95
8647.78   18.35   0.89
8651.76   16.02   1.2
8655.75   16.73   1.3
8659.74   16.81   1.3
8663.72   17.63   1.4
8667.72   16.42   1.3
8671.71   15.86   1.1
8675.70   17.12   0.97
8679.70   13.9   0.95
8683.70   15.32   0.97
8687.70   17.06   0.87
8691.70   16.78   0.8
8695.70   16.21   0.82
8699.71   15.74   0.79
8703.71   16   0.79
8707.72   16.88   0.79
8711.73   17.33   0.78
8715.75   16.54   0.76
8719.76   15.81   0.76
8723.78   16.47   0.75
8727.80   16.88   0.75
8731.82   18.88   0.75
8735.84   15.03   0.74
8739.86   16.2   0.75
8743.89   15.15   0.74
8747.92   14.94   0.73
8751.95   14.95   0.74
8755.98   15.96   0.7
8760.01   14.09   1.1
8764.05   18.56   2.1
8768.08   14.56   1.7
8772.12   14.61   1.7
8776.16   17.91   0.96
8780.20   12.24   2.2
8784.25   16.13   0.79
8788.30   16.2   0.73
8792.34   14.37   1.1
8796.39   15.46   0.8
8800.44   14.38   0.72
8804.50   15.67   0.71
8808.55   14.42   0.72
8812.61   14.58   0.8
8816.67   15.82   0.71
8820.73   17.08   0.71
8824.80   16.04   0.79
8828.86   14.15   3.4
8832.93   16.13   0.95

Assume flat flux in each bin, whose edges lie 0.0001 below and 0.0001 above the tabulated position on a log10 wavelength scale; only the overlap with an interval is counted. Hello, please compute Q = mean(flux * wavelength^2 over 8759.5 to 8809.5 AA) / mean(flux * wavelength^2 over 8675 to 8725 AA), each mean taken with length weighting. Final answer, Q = 1.0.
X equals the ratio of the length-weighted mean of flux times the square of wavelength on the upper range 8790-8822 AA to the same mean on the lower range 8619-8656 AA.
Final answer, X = 0.90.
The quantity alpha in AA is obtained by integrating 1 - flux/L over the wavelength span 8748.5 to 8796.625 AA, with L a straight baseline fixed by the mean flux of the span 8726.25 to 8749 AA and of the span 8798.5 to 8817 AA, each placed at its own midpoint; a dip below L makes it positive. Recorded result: 0.5 AA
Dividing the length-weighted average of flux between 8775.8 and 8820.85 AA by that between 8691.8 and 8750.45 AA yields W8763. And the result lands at 0.93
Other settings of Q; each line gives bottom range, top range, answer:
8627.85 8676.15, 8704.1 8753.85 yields 0.96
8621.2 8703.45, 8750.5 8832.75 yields 0.94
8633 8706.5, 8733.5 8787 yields 0.95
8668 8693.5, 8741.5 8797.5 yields 0.98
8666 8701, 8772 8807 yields 0.97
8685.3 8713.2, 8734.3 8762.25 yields 0.93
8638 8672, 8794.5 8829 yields 0.94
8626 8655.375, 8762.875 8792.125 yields 0.91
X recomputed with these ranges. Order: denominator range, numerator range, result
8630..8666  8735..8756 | 0.90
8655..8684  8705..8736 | 1.05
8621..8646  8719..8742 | 0.96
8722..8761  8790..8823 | 0.97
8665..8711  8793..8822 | 0.97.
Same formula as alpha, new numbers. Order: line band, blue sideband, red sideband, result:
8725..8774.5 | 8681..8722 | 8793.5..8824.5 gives 0.2 AA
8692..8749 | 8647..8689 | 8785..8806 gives -1.4 AA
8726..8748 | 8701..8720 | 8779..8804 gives -0.3 AA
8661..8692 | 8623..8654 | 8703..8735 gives 1.8 AA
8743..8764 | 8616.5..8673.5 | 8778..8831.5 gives 0.6 AA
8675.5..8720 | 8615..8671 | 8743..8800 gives 0.6 AA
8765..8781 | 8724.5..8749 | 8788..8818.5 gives 0.3 AA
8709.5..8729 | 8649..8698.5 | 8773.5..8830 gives -0.8 AA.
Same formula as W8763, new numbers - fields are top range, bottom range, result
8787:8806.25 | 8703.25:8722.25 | 0.92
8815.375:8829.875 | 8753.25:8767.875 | 1.00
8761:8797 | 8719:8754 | 0.97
